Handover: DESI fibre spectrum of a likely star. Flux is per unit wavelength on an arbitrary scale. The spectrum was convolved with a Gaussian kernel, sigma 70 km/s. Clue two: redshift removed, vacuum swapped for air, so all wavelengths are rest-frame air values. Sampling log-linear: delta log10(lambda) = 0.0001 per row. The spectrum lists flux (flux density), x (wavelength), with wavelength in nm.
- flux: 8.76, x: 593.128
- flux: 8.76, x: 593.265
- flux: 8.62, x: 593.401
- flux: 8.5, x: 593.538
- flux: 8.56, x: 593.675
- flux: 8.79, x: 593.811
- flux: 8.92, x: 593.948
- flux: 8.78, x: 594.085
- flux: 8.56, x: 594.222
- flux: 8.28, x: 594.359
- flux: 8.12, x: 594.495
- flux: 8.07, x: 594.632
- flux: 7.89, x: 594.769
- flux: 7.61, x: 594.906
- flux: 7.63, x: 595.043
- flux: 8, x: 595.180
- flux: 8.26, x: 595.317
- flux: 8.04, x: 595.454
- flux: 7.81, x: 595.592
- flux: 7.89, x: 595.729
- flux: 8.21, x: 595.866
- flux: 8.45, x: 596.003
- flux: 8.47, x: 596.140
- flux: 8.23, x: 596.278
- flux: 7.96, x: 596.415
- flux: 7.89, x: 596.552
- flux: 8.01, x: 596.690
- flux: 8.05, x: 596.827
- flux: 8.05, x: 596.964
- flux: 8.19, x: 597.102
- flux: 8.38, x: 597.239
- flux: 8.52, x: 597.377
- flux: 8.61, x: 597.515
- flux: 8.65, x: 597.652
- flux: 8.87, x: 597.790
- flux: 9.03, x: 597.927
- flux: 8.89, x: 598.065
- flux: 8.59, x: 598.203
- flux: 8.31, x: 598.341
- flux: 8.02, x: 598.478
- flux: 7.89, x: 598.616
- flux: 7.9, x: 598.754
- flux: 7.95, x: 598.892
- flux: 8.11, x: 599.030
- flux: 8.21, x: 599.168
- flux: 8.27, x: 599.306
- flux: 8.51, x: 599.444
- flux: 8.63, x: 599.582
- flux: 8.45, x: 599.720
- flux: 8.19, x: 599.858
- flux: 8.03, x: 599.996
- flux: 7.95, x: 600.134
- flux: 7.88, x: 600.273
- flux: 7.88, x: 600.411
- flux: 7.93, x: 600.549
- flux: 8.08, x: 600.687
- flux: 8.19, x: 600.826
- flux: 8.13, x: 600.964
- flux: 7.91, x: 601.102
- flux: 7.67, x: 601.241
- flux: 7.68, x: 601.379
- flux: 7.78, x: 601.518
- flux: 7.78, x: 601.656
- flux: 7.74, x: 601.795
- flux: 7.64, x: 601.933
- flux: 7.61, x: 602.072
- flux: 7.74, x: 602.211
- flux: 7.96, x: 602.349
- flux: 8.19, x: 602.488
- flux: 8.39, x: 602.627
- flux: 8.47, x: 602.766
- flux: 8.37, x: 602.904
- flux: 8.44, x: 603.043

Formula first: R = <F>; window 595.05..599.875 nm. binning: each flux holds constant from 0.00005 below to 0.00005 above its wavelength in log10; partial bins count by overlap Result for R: 8.26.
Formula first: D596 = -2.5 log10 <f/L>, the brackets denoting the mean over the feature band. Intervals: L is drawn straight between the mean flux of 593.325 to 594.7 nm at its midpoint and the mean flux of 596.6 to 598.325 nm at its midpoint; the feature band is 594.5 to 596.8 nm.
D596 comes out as 0.062 mag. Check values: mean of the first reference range 8.53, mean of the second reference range 8.47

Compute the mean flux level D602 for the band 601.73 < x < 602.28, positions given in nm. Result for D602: 7.68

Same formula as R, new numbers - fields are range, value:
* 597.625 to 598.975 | 8.4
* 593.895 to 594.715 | 8.44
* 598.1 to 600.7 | 8.16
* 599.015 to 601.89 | 8.04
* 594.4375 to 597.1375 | 8.04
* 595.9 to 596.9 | 8.16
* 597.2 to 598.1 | 8.71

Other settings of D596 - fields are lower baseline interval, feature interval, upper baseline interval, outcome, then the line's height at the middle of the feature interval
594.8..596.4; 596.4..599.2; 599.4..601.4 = -0.03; 8.06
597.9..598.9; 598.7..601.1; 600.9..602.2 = -0.01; 8.05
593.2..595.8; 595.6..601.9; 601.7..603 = -0.01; 8.13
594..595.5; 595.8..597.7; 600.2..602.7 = -0.03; 8.06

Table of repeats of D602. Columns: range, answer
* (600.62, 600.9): 8.13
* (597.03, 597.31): 8.27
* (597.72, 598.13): 8.93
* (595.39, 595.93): 7.98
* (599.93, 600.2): 8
